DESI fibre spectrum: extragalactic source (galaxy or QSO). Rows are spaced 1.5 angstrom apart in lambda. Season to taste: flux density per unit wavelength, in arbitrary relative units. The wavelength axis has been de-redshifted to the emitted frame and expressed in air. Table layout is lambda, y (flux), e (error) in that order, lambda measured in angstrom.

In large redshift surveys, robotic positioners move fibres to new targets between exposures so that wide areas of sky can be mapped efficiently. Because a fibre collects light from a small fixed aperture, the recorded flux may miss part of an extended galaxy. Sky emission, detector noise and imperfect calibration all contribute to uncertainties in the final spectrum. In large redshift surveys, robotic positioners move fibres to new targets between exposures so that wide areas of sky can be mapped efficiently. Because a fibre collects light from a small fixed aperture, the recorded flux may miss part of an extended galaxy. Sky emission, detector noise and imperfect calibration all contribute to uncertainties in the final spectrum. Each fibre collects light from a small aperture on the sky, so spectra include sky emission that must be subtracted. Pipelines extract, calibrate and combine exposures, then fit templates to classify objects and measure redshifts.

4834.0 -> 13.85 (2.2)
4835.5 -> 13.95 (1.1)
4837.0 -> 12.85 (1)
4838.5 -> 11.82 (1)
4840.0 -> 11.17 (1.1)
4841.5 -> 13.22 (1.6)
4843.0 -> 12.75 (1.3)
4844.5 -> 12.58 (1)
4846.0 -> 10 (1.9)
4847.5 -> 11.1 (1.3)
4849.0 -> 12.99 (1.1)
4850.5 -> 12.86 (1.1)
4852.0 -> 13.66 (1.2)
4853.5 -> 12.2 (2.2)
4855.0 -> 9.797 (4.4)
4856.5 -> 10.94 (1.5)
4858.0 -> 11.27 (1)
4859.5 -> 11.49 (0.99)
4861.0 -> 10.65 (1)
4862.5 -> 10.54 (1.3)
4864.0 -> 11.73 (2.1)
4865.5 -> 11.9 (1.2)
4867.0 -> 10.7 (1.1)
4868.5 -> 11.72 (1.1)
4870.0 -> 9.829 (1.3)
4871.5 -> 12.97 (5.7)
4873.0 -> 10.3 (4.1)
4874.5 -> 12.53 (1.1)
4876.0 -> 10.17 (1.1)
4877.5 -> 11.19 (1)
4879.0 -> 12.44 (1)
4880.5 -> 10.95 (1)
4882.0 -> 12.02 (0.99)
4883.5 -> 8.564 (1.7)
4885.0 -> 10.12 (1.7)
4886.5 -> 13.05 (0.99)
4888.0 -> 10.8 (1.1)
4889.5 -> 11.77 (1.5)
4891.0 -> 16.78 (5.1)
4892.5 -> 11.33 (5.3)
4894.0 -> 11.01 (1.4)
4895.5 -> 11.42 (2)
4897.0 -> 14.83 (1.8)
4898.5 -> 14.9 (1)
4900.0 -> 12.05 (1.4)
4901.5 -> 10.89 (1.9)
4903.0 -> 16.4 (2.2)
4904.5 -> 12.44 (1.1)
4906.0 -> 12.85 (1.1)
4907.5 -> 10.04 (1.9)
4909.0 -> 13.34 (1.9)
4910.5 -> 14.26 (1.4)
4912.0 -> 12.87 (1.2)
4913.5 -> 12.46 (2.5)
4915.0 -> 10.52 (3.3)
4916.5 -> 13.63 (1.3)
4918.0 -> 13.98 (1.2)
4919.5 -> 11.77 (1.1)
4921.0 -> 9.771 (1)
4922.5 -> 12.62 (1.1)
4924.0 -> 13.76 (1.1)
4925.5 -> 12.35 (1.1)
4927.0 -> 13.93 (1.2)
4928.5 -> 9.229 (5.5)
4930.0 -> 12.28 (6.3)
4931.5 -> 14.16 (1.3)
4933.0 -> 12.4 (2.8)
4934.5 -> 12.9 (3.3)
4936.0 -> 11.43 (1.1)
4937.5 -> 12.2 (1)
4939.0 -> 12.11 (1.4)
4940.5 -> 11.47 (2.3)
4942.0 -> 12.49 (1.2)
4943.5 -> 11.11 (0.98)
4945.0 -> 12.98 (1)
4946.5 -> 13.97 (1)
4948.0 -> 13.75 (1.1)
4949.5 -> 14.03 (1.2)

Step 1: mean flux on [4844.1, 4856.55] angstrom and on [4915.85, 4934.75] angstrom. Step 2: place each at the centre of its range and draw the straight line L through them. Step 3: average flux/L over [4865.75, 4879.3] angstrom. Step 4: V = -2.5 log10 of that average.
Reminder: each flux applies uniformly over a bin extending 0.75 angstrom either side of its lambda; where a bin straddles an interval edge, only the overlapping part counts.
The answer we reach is 0.07 mag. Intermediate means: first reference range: 11.8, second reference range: 12.5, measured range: 11.3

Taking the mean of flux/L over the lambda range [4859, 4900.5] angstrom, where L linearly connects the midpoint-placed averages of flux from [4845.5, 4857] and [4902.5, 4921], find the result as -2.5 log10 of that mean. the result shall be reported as 0.05 mag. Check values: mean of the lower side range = 11.7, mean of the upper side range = 12.7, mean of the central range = 11.7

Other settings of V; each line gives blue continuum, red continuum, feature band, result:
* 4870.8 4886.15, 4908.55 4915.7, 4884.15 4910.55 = -0.05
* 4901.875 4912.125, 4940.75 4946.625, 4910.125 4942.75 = 0.03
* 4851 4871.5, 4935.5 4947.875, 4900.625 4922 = -0.05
